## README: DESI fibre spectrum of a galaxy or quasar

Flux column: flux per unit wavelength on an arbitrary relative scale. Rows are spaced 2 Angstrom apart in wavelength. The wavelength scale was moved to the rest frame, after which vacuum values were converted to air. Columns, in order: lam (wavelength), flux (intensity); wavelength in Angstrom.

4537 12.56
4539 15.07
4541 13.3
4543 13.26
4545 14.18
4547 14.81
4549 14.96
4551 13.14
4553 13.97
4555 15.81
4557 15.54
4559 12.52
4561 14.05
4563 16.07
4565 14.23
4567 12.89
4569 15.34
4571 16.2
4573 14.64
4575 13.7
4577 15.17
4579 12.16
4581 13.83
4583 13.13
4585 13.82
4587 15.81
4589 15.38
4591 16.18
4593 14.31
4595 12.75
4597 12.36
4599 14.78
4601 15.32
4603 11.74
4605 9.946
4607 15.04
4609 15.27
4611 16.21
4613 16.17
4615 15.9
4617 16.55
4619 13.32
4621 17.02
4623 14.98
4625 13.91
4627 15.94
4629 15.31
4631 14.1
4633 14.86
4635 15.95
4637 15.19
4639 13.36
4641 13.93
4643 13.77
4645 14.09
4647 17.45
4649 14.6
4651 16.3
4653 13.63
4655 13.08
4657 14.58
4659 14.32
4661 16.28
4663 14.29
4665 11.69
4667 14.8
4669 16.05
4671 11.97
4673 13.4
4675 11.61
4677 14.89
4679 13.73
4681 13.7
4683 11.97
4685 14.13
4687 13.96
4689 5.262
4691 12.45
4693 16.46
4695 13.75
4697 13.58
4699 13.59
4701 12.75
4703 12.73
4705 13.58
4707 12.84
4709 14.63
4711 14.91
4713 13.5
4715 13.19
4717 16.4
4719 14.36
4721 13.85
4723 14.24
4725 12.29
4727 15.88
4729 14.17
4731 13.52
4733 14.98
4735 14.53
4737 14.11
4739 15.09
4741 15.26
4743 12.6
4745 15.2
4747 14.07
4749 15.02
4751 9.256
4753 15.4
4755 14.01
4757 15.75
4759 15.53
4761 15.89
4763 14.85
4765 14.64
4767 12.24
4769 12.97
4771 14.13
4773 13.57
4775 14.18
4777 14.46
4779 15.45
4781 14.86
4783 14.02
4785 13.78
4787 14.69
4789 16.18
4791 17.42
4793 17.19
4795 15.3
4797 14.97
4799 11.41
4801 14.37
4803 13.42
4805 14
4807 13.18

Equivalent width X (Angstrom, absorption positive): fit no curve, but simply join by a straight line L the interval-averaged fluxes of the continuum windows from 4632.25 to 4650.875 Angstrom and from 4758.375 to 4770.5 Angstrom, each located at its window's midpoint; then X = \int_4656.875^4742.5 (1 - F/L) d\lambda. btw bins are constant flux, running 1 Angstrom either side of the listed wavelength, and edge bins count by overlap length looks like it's 4.80 Angstrom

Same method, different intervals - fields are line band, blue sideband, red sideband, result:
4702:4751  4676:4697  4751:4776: -1.6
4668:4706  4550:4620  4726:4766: 3.5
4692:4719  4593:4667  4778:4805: 1.2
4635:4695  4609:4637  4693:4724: 3.4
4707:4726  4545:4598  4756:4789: 0.5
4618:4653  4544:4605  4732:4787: -1.6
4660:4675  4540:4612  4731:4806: 0.4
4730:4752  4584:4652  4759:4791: 0.9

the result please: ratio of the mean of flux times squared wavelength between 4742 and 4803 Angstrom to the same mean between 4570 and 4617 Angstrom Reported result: 1.08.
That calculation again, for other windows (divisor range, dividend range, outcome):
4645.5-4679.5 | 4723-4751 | 1.02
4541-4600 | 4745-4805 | 1.10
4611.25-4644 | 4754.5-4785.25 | 1.02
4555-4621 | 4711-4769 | 1.05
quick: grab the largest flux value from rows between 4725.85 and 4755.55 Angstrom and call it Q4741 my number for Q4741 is 15.88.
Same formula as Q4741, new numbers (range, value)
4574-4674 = 17.45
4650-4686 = 16.3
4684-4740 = 16.46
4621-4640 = 17.02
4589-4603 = 16.18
